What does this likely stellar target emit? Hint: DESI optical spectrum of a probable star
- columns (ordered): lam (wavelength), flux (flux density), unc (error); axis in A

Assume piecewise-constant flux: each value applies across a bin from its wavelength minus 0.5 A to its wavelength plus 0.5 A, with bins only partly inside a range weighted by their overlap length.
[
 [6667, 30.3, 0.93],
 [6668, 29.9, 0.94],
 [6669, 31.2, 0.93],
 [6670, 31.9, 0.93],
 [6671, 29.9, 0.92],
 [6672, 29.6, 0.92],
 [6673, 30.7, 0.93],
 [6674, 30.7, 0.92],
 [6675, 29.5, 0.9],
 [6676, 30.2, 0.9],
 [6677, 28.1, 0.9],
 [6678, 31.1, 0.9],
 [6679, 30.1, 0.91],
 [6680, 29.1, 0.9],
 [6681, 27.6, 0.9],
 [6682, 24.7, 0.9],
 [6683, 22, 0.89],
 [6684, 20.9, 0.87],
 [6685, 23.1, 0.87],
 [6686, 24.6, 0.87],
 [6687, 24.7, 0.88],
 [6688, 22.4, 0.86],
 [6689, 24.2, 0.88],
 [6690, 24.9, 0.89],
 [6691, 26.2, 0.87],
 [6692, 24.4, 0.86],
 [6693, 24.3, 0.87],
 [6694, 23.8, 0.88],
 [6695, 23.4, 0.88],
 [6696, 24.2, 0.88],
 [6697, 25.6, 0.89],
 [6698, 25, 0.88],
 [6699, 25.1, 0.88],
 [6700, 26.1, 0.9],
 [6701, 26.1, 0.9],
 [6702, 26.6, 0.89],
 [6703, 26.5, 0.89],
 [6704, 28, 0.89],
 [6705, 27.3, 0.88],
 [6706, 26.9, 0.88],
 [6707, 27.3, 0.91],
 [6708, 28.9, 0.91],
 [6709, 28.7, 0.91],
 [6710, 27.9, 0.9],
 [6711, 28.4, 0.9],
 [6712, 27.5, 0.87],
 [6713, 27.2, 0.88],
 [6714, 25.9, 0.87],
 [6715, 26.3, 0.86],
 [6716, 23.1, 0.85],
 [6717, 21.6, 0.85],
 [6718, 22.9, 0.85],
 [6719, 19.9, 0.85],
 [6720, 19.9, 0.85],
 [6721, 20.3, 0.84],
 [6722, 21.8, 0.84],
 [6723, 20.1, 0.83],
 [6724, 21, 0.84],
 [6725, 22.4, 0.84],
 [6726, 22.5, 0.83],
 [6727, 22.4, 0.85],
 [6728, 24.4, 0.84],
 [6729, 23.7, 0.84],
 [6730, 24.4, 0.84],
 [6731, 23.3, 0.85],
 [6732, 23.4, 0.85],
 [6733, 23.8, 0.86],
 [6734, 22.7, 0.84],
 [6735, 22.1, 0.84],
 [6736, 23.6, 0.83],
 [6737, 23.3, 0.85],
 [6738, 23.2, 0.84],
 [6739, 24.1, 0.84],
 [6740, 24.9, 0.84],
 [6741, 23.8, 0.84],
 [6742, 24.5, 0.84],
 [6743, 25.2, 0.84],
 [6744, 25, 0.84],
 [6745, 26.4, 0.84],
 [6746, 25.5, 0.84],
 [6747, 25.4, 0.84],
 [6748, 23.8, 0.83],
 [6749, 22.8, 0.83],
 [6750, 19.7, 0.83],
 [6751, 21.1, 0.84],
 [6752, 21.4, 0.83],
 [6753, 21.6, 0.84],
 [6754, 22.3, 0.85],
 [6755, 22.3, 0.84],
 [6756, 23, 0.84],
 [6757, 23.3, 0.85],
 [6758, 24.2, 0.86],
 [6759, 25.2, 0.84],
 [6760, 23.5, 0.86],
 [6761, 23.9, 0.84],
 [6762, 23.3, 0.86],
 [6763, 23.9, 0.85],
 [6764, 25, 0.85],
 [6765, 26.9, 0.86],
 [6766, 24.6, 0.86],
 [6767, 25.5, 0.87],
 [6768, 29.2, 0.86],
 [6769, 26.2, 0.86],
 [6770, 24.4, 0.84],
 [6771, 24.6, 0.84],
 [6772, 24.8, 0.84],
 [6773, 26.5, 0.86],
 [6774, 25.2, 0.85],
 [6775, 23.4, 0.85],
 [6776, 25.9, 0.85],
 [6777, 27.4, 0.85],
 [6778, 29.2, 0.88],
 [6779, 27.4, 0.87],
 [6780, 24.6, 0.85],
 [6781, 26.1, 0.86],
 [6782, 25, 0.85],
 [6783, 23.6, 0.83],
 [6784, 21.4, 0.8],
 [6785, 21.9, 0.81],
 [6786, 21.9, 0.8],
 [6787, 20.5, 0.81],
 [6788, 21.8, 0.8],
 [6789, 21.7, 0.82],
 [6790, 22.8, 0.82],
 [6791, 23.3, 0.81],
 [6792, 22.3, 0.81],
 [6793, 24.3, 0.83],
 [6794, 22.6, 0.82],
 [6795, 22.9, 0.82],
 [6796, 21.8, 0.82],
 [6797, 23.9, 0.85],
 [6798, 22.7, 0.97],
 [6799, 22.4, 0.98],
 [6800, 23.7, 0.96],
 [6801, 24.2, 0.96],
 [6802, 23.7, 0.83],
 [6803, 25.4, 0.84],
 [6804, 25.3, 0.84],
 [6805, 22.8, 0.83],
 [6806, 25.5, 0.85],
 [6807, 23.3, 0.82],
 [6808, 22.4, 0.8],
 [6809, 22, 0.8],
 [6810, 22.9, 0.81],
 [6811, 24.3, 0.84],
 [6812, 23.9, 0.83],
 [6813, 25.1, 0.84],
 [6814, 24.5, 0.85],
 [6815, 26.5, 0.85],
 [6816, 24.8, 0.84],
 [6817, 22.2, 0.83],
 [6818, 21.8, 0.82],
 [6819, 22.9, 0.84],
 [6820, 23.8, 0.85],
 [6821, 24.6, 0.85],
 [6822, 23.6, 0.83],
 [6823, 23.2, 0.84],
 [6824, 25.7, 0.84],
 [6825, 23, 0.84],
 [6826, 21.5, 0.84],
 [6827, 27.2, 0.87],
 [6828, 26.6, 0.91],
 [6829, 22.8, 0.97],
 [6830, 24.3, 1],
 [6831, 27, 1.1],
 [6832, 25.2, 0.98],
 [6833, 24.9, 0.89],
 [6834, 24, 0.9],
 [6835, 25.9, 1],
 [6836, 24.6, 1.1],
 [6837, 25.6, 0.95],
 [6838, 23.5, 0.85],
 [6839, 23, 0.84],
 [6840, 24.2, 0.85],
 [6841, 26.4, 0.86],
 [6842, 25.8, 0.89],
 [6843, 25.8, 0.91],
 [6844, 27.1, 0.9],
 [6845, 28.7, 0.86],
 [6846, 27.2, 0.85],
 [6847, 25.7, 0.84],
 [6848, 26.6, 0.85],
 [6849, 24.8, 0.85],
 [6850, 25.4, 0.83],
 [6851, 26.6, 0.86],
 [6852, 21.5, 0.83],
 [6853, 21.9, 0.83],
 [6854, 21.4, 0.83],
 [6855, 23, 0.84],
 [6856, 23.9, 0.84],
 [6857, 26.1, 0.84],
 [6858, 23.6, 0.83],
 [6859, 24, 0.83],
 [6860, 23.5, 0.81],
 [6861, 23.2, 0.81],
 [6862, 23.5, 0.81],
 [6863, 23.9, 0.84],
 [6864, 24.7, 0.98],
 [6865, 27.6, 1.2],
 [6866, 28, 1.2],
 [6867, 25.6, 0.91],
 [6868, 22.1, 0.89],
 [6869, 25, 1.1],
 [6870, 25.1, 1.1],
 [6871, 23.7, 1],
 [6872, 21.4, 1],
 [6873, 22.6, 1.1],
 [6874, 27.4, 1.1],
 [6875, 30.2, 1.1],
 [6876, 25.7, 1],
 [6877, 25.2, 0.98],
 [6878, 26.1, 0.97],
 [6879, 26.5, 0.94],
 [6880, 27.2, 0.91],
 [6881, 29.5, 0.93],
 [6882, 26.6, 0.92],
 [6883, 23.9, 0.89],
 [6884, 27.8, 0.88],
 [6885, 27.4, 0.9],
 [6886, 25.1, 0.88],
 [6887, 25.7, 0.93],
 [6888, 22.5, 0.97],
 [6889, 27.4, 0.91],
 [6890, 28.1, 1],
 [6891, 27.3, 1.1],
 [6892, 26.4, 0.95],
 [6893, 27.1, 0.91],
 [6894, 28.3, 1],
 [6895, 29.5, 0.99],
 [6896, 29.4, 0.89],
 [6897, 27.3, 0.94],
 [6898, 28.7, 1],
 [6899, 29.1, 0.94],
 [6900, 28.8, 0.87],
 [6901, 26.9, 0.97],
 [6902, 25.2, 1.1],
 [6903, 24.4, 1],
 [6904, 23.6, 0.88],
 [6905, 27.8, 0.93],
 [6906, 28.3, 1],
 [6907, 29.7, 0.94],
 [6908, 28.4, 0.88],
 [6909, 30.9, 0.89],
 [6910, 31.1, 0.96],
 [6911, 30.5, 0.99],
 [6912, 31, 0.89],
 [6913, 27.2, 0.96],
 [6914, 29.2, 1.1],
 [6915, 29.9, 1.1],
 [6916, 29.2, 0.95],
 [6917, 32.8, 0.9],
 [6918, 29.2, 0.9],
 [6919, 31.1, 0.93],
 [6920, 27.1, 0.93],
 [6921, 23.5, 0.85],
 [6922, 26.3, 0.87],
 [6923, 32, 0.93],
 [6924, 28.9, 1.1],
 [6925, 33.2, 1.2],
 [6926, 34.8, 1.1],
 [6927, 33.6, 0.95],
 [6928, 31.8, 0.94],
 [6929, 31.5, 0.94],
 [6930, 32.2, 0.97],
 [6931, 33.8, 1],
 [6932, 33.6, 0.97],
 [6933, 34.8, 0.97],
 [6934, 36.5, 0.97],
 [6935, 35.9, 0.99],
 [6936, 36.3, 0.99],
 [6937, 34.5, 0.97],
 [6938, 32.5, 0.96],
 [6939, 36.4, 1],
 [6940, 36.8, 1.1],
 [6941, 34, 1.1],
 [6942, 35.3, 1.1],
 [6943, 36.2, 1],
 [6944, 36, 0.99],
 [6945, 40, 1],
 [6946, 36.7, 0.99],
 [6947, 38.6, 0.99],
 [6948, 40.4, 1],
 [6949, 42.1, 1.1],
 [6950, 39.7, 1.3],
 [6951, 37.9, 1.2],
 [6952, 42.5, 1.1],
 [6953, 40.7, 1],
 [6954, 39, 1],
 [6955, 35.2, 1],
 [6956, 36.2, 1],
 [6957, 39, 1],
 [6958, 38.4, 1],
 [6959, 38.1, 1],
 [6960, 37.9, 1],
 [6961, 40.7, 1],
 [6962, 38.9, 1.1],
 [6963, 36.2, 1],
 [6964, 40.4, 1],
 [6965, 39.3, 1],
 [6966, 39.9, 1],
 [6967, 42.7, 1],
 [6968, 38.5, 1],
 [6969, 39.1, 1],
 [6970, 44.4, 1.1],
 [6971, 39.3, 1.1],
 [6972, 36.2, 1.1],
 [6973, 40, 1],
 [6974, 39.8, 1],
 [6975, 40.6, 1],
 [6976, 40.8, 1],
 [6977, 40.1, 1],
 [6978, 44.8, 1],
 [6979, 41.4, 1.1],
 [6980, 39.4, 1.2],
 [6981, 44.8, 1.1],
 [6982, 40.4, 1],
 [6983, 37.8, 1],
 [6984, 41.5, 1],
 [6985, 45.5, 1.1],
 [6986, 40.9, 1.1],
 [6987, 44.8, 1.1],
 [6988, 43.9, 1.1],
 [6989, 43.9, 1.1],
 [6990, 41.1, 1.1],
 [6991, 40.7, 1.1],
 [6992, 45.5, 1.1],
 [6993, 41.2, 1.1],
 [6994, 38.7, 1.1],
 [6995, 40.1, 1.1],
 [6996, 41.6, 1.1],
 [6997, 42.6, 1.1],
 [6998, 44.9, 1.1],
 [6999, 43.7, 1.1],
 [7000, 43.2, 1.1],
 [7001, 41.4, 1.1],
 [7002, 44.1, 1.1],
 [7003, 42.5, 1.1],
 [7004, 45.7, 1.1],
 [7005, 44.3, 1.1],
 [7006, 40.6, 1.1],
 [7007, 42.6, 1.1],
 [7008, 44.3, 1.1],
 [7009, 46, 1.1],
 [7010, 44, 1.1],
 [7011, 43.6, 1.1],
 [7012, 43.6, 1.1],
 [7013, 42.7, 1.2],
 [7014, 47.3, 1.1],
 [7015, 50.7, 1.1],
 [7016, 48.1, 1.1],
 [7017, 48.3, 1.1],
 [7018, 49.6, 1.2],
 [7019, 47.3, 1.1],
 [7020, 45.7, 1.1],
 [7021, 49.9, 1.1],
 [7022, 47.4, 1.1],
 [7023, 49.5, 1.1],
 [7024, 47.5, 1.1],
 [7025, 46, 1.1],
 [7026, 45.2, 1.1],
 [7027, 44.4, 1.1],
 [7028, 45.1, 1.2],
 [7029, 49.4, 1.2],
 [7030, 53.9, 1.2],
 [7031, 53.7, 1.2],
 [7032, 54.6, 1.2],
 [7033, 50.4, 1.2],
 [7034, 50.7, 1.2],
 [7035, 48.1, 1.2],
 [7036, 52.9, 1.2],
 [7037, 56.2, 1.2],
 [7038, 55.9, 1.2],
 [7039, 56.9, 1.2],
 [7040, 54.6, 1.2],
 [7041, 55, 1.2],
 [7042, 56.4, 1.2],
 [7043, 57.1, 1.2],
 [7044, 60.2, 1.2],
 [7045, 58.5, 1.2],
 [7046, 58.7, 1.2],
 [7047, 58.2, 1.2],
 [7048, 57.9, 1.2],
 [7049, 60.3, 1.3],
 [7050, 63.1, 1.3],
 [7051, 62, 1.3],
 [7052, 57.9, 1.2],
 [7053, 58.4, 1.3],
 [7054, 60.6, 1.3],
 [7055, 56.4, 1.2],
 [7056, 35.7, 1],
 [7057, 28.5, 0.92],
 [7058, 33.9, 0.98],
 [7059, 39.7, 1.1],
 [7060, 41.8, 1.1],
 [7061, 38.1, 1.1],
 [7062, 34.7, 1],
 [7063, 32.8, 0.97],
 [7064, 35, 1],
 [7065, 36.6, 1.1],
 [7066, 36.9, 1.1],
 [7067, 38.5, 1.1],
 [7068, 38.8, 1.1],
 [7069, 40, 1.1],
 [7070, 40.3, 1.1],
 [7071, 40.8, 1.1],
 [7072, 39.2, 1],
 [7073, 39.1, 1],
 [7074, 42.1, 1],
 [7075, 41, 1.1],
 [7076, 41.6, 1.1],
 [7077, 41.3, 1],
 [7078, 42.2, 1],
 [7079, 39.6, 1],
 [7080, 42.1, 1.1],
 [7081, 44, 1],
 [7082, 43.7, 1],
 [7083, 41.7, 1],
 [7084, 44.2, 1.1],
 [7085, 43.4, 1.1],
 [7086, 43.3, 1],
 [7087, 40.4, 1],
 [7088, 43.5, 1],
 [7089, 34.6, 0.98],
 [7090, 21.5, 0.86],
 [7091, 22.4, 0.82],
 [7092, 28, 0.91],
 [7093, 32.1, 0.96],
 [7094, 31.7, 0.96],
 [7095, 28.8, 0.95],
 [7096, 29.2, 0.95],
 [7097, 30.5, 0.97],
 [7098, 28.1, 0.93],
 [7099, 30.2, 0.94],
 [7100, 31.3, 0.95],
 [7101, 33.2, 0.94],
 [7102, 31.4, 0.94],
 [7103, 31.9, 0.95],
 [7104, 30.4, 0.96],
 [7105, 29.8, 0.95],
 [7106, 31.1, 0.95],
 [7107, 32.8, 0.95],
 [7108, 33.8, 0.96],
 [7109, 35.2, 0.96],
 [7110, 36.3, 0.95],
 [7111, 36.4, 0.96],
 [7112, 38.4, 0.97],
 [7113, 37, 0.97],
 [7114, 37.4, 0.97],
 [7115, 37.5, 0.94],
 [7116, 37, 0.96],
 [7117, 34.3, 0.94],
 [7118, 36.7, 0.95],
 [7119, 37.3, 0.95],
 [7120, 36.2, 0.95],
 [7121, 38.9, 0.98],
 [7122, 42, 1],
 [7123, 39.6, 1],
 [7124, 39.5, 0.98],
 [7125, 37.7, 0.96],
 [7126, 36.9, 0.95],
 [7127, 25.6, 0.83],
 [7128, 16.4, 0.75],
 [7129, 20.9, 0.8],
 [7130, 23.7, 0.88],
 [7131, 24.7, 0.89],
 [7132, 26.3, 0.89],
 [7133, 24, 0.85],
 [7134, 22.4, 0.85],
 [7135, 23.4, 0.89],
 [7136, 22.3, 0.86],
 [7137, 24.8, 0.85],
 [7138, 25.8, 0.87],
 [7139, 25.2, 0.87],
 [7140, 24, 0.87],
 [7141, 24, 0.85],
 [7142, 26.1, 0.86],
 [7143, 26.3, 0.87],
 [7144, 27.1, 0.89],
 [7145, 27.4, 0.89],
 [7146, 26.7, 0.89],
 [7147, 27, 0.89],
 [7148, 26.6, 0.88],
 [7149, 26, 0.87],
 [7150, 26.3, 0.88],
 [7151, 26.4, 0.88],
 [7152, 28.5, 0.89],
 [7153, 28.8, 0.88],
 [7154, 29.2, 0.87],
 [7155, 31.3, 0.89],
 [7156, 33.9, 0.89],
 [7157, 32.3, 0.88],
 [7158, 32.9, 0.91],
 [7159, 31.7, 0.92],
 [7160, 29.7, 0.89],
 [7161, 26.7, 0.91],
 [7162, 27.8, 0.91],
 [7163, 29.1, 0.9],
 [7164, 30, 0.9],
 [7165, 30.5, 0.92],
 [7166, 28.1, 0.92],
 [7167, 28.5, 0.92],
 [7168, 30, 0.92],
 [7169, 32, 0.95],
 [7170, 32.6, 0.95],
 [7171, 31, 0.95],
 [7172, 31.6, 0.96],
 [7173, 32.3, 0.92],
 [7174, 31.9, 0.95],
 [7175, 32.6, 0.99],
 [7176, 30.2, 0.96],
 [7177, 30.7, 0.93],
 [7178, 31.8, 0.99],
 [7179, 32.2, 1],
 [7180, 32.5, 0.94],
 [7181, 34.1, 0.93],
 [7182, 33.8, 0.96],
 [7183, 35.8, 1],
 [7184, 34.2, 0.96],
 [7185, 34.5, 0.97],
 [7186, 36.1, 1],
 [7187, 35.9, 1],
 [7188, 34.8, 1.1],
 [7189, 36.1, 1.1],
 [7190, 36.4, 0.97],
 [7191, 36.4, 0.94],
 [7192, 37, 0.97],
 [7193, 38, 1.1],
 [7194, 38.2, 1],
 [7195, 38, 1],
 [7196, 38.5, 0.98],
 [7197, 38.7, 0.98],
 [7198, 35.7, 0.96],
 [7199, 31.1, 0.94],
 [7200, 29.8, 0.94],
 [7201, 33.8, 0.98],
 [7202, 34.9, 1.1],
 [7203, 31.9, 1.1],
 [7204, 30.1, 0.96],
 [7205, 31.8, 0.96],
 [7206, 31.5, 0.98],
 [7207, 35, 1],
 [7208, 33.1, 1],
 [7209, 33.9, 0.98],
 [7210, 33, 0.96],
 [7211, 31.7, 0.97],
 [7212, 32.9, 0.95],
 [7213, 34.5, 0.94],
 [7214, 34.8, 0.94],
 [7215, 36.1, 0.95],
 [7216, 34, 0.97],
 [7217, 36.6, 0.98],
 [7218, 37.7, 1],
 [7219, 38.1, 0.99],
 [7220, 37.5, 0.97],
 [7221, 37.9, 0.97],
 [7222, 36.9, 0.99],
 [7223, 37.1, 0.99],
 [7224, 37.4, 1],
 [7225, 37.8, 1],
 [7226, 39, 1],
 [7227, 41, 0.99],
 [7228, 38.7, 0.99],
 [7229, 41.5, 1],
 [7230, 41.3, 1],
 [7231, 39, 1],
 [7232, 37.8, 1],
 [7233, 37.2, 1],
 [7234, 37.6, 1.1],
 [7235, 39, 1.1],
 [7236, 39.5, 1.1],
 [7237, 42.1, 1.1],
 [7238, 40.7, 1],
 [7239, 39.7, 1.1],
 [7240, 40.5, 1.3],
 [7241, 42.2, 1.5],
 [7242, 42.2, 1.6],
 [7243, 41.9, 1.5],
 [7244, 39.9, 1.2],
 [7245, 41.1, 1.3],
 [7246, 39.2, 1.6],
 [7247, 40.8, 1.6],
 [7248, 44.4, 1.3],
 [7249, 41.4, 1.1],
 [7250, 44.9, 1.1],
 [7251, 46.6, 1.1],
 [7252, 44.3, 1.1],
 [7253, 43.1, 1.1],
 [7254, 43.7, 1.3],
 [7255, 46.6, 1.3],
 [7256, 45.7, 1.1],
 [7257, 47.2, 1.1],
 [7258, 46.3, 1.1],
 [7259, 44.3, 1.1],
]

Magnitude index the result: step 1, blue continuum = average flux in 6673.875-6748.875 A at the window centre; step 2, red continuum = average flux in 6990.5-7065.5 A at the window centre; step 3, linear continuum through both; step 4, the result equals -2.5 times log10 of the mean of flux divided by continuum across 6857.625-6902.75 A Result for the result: 0.38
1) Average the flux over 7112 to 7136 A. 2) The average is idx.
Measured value 31.9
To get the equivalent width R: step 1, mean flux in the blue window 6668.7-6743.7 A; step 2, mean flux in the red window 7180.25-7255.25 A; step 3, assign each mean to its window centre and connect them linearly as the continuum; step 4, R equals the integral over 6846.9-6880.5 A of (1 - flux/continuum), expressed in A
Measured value 5.0 A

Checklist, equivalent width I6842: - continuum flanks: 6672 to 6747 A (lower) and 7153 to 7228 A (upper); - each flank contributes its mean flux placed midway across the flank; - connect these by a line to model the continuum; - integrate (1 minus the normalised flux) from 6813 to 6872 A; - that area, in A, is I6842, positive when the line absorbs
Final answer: 6.1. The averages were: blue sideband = 25.1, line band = 24.6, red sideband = 33.7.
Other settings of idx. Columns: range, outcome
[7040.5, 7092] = 44.2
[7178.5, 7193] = 35.1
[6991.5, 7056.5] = 49.4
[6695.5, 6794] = 24.3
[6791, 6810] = 23.4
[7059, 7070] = 37.6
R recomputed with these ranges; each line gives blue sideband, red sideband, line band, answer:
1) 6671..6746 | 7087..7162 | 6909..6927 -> -1.4 A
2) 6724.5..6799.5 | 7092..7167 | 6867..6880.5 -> 0.3 A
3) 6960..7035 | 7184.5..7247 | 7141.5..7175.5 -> 8.2 A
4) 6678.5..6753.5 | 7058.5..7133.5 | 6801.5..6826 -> 3.0 A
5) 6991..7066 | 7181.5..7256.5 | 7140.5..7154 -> 4.8 A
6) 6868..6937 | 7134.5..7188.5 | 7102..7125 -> -4.9 A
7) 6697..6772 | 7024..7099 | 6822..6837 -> 2.7 A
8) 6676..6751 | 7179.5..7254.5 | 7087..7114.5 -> 1.8 A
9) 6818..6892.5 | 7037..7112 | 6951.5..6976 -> -4.5 A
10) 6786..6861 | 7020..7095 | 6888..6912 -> 2.4 A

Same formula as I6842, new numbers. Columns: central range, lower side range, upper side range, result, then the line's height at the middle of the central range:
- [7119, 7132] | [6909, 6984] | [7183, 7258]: 1.92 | 37.4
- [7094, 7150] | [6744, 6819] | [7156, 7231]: 3.32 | 32.4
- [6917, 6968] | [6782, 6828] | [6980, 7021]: 2.76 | 37.7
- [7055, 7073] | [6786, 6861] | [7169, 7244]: -3.57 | 31.5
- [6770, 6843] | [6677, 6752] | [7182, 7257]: 7.66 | 27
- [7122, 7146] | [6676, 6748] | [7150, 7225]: 3.92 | 32.3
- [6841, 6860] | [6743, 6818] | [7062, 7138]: 0.93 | 26.2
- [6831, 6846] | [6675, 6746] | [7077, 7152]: 0.91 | 27.1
